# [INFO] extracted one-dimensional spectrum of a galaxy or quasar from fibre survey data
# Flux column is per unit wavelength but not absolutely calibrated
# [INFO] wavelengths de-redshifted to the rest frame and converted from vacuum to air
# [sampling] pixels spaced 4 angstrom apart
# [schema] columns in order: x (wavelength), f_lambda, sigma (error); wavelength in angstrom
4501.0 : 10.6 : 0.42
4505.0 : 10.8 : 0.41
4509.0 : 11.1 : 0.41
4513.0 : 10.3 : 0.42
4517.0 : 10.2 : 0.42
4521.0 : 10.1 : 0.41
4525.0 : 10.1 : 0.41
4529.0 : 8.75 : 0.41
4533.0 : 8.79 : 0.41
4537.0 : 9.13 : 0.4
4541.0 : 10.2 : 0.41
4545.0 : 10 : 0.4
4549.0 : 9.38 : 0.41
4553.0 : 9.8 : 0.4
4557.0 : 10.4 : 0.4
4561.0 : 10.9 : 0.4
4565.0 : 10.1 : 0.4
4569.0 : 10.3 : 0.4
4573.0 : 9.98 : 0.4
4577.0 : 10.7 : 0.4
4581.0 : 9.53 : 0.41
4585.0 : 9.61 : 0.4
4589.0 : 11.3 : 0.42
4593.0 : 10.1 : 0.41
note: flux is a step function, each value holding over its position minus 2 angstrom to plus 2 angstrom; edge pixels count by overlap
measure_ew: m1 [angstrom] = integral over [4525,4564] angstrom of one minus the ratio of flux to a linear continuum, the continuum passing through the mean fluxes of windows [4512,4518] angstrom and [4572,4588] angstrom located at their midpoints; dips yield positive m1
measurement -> 1.60 angstrom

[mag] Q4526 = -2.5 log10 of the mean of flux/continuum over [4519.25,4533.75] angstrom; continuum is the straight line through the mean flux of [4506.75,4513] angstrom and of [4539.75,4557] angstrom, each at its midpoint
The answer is 0.104 mag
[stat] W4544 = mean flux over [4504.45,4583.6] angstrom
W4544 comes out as 10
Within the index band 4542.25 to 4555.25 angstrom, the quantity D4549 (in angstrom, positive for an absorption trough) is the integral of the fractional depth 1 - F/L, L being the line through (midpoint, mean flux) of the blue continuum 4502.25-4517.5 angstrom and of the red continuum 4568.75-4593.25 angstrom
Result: 0.80 angstrom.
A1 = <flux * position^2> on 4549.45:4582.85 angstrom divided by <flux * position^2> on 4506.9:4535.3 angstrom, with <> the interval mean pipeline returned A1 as 1.05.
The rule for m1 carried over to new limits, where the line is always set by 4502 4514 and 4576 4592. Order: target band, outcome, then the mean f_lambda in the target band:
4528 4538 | 1.6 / 8.88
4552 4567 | 0.1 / 10.3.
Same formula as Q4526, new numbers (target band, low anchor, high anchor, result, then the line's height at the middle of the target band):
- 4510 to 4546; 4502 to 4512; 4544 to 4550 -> 0.052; 10.2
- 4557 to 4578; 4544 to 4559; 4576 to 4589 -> -0.041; 10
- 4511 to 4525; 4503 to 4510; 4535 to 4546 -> 0.036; 10.5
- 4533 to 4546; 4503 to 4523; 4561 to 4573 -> 0.085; 10.4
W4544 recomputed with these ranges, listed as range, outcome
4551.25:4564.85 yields 10.3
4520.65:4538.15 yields 9.32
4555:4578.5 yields 10.4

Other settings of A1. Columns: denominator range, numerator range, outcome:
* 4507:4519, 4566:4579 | 1.00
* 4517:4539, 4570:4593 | 1.11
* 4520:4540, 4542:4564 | 1.09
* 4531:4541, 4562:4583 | 1.12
